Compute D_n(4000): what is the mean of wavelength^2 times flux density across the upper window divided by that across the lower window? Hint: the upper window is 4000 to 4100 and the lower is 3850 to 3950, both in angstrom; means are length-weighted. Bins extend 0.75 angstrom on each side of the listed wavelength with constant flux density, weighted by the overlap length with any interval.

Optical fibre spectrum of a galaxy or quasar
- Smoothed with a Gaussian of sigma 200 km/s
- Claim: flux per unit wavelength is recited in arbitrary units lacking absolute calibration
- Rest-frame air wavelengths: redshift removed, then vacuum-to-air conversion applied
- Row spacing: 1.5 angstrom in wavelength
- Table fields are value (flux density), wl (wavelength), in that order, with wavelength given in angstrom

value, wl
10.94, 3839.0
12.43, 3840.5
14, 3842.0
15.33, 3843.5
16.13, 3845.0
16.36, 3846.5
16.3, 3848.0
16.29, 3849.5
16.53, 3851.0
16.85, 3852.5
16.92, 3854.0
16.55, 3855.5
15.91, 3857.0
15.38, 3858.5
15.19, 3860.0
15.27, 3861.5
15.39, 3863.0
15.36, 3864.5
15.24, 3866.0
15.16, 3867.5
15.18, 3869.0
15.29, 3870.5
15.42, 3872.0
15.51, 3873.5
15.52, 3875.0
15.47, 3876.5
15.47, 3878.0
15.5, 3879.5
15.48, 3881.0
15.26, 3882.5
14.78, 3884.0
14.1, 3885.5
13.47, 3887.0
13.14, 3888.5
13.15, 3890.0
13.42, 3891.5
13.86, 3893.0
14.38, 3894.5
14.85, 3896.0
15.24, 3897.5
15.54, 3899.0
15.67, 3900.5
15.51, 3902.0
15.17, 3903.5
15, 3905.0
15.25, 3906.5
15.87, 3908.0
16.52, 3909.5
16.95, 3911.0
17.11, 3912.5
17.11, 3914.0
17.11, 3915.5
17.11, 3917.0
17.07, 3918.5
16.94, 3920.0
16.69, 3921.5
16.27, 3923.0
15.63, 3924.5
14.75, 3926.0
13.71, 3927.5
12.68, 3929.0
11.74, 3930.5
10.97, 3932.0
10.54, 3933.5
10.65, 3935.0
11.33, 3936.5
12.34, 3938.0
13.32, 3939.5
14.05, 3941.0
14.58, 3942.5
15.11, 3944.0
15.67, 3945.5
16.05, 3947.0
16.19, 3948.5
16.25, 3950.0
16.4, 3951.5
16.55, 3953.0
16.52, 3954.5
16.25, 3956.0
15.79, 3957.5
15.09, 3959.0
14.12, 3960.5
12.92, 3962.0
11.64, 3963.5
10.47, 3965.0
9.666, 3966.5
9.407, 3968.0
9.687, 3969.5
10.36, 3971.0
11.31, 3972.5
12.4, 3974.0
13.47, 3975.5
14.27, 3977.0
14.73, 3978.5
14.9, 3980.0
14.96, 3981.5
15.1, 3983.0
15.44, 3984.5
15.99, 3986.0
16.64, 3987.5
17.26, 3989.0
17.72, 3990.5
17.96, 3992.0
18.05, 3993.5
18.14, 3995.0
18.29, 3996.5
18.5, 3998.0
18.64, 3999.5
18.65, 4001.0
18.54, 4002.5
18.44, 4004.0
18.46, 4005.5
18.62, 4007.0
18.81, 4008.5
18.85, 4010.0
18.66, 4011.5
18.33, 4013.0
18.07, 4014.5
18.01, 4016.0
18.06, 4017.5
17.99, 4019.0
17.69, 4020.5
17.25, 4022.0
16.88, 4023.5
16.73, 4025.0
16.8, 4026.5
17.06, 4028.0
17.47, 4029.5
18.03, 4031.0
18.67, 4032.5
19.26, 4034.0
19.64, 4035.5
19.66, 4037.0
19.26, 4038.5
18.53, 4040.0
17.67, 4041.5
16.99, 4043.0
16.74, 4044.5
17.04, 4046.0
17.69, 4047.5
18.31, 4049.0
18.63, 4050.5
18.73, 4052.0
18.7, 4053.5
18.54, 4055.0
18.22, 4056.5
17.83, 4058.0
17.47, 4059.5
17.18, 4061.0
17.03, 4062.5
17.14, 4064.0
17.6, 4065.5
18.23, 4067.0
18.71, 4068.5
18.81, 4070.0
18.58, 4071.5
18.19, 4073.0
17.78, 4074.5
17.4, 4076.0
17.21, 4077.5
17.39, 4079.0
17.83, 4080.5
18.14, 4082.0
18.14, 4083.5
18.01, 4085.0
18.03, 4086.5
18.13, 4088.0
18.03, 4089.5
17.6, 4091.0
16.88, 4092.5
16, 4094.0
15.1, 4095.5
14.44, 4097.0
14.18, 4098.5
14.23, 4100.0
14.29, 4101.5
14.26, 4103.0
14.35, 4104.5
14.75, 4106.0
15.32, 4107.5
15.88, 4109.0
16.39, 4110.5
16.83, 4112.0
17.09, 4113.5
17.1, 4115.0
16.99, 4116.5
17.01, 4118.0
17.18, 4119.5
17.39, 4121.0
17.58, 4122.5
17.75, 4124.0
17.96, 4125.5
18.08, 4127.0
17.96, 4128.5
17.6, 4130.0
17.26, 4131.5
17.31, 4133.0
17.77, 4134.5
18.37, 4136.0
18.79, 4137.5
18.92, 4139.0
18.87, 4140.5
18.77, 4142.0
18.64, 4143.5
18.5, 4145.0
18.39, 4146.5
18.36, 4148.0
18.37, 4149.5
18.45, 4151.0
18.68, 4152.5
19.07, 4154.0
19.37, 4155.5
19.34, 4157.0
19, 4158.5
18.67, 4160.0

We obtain 1.28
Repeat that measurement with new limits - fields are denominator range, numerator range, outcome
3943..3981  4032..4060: 1.38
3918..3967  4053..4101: 1.31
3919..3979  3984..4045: 1.36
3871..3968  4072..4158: 1.30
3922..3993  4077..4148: 1.31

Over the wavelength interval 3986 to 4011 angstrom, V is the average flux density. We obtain 18.2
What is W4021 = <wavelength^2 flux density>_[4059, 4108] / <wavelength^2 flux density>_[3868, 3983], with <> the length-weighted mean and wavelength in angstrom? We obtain 1.3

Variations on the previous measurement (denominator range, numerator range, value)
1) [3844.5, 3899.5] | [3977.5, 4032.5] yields 1.23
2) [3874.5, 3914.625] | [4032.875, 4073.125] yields 1.30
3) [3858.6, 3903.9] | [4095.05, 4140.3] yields 1.25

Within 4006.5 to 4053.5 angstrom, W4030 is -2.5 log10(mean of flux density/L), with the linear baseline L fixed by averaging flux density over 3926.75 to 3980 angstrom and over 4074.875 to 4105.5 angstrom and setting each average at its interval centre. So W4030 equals -0.20 mag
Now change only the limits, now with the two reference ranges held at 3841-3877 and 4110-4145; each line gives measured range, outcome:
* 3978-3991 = 0.053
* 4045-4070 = -0.046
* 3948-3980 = 0.215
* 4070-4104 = 0.037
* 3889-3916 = 0.043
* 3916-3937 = 0.152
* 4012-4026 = -0.048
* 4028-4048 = -0.069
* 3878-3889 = 0.088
